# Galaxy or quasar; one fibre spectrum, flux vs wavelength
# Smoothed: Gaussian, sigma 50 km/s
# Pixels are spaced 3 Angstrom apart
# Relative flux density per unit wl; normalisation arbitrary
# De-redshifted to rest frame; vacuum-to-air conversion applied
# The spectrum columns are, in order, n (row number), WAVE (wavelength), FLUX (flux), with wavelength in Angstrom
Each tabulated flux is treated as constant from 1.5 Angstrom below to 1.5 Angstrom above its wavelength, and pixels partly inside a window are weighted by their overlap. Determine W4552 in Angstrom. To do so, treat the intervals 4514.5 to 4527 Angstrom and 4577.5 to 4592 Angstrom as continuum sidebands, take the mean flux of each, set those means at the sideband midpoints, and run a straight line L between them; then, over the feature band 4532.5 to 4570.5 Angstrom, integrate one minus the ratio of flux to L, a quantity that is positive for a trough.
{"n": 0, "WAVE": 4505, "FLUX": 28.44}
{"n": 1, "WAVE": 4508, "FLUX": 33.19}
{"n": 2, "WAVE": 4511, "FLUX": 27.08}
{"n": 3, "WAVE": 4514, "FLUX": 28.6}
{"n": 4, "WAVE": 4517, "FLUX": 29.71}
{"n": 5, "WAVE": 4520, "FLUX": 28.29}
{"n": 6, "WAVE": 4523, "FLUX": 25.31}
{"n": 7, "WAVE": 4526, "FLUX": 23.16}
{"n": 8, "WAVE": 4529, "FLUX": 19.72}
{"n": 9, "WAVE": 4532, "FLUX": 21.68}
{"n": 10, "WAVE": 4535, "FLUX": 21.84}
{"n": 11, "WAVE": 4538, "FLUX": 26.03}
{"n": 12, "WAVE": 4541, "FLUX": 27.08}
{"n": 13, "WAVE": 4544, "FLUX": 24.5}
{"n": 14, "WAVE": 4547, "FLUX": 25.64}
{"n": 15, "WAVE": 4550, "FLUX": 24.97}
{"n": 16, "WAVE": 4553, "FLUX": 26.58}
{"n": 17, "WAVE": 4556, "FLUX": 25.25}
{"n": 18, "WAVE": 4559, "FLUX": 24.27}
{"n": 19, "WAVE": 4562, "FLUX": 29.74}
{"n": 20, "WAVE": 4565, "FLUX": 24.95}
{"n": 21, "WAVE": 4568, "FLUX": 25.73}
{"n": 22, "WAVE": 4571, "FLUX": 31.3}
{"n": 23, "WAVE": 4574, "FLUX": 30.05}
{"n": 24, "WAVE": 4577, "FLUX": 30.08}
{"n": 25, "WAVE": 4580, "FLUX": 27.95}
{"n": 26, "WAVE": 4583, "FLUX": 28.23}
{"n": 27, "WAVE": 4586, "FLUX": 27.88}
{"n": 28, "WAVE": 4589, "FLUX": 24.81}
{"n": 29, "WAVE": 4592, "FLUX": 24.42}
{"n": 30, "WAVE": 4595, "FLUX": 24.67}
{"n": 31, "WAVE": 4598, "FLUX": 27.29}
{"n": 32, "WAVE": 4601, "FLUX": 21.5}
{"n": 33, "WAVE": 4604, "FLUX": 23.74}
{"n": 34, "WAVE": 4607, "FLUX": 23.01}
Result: 2.0 Angstrom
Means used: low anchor 26.9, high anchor 27.1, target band 25.6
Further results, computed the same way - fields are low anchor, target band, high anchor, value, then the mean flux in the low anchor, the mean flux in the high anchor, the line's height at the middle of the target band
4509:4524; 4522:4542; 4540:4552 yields 2.5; 28.1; 25.5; 26.7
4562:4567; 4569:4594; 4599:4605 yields -3.1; 26.5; 22.9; 24.9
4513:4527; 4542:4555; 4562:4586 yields 1.1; 27.1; 28.4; 27.8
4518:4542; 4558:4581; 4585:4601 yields -2.9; 24.2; 25.3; 24.9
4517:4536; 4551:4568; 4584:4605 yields -1.2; 23.9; 25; 24.4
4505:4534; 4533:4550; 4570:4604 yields 1.0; 26.3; 26.9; 26.5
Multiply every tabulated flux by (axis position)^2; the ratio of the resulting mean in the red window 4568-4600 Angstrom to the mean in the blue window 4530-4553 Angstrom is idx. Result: 1.14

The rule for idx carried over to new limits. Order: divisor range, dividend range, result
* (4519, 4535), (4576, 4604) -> 1.15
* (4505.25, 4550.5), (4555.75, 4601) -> 1.07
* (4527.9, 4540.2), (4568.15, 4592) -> 1.27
